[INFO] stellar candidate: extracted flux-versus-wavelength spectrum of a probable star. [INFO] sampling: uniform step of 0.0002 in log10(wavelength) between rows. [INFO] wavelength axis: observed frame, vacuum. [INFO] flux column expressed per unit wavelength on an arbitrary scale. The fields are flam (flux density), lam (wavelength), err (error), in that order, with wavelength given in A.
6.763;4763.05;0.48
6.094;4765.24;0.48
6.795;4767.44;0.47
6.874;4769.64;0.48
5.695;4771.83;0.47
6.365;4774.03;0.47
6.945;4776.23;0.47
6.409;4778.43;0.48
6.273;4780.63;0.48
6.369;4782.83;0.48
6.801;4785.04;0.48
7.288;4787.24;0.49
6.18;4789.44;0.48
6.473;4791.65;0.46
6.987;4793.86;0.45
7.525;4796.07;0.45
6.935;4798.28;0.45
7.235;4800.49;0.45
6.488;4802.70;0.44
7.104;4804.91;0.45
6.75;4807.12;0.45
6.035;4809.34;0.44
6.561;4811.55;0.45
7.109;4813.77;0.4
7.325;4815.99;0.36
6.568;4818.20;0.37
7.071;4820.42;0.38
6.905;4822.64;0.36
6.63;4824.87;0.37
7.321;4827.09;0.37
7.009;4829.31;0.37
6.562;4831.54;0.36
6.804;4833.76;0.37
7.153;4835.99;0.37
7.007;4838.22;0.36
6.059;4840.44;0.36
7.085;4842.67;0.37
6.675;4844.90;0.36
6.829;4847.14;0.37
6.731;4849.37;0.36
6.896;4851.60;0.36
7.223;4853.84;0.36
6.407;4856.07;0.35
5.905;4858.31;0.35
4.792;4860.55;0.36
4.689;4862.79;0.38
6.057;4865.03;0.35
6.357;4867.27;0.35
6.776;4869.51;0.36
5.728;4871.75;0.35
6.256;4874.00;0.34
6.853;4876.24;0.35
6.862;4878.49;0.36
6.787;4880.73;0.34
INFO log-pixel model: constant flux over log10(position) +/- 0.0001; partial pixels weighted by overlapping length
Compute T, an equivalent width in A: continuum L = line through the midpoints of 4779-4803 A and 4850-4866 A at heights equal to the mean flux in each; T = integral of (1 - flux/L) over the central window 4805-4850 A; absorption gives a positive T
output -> -3.2 A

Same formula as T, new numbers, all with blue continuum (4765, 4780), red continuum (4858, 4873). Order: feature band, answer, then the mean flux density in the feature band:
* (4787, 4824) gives -3.8 A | 6.84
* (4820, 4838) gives -2.7 A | 6.93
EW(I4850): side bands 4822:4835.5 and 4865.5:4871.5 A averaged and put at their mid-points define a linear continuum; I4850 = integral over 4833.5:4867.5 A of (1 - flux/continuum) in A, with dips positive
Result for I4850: 1.10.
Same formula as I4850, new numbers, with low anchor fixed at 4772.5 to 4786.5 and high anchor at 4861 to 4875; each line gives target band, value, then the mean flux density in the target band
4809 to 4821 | -1.0 A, 6.82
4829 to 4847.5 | -2.0 A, 6.79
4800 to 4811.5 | -0.6 A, 6.68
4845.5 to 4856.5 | -1.5 A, 6.84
